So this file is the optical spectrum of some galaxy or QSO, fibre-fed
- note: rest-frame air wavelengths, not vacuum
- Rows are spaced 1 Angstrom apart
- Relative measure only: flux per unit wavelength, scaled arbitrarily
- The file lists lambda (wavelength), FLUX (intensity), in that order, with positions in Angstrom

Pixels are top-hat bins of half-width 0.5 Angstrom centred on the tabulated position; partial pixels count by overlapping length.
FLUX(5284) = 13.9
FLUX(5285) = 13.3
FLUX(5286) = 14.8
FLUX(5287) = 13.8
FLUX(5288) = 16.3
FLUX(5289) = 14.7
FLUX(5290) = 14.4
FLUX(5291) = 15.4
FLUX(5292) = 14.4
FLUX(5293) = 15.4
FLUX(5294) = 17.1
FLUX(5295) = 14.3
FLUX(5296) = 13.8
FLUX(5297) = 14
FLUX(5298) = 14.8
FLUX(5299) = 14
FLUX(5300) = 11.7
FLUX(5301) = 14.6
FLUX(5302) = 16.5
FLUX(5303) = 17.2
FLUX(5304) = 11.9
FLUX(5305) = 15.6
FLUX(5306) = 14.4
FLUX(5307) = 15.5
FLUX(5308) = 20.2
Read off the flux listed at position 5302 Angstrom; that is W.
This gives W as 16.5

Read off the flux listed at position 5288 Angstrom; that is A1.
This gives 16.3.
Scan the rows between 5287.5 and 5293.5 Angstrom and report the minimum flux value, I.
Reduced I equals 14.4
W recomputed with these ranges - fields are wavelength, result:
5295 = 14.3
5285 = 13.3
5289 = 14.7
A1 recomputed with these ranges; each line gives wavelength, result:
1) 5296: 13.8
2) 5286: 14.8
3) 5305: 15.6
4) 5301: 14.6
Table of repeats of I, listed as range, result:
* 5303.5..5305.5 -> 11.9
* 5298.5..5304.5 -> 11.7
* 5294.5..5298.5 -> 13.8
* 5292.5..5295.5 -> 14.3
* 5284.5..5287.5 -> 13.3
